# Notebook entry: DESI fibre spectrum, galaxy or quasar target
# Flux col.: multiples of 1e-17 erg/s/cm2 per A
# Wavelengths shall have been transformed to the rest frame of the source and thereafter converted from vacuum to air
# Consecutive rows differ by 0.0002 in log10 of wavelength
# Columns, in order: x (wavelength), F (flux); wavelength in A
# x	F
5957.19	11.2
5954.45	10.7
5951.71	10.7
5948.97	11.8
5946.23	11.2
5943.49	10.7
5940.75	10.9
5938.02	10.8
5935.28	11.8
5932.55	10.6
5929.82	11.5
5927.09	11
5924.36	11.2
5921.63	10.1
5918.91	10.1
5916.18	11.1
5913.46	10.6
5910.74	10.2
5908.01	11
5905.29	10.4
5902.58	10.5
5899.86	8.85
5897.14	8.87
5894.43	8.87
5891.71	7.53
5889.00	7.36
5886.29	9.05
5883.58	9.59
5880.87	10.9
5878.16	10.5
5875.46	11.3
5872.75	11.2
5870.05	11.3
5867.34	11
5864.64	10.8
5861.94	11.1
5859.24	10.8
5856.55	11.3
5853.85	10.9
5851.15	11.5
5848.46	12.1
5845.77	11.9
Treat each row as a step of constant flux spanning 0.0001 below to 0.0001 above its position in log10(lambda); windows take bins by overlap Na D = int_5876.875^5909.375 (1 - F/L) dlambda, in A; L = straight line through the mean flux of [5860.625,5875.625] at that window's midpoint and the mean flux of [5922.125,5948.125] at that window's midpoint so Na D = 4.8 A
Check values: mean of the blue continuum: 11.1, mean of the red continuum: 11.1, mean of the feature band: 9.45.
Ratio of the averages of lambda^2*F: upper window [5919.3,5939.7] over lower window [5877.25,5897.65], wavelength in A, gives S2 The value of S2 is 1.2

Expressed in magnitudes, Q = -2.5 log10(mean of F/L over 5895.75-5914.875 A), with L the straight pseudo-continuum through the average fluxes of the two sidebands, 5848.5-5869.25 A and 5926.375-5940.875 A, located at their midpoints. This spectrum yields 0.11 mag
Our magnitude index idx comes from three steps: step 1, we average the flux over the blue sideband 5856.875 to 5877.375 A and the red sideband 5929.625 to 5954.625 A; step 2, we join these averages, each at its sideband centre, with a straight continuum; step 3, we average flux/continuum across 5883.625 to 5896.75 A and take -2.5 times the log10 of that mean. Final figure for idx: 0.30 mag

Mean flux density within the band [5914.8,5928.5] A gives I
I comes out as 10.7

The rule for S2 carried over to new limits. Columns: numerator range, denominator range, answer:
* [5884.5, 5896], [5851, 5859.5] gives 0.75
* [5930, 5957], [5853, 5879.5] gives 1.03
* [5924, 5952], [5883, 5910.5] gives 1.22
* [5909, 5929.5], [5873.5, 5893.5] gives 1.14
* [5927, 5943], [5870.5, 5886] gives 1.06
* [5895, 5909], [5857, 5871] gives 0.91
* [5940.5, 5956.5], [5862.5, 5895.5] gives 1.13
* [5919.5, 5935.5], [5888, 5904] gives 1.27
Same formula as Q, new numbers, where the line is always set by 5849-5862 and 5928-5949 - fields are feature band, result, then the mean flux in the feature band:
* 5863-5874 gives 0.01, 11.1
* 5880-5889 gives 0.18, 9.42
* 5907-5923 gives 0.06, 10.5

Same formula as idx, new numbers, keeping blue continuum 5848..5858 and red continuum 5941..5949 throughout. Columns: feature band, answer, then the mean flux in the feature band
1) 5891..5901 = 0.293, 8.58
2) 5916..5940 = 0.023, 10.9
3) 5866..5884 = 0.042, 10.9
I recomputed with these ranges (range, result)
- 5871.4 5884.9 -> 10.7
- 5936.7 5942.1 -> 10.9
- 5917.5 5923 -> 10.1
